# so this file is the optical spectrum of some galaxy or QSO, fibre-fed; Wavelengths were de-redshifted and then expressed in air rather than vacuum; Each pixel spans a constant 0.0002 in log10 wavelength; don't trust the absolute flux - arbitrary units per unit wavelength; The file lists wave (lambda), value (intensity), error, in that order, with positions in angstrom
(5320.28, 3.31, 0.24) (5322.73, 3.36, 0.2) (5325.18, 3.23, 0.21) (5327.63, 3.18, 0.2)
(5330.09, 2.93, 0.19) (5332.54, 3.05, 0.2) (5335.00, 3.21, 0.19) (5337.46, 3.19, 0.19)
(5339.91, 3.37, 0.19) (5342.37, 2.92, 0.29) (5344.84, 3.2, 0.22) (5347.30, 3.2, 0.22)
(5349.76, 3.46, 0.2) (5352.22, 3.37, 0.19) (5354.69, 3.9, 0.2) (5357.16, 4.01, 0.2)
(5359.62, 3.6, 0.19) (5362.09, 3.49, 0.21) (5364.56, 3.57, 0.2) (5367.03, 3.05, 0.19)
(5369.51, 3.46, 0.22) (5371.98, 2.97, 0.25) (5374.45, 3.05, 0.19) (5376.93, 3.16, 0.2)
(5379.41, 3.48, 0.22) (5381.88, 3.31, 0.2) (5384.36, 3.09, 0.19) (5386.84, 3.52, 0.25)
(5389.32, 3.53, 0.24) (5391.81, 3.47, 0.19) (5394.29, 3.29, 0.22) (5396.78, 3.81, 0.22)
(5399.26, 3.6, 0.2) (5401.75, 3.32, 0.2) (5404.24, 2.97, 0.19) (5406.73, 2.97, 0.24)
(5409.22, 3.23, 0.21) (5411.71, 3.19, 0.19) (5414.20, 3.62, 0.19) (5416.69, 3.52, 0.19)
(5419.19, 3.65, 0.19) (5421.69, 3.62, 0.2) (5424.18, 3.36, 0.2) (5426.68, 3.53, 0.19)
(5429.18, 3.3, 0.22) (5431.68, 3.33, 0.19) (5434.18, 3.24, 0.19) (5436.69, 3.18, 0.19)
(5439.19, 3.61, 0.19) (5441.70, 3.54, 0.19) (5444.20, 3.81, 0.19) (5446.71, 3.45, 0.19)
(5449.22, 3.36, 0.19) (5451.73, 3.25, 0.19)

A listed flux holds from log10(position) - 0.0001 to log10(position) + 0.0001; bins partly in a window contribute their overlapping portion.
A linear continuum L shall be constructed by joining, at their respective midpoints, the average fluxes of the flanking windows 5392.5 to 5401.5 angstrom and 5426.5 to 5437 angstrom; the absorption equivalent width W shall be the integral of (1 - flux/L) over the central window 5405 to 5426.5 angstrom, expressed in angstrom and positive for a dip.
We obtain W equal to 0.1 angstrom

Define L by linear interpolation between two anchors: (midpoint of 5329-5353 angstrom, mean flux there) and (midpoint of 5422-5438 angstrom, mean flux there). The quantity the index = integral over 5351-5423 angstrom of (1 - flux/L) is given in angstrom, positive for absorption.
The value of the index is -3.07 angstrom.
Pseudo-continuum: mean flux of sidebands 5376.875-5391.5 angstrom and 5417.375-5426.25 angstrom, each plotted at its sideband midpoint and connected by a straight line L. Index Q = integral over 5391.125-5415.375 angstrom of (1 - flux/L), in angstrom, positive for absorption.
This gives 0.8 angstrom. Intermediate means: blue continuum 3.37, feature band 3.34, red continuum 3.54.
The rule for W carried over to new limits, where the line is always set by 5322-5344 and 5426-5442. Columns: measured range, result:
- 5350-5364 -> -1.9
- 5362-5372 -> -0.3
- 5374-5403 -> -1.0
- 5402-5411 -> 0.6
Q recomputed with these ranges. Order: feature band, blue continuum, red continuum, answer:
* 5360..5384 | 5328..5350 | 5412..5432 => 0.0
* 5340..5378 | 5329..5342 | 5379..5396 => -1.3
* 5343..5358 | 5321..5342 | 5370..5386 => -1.4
